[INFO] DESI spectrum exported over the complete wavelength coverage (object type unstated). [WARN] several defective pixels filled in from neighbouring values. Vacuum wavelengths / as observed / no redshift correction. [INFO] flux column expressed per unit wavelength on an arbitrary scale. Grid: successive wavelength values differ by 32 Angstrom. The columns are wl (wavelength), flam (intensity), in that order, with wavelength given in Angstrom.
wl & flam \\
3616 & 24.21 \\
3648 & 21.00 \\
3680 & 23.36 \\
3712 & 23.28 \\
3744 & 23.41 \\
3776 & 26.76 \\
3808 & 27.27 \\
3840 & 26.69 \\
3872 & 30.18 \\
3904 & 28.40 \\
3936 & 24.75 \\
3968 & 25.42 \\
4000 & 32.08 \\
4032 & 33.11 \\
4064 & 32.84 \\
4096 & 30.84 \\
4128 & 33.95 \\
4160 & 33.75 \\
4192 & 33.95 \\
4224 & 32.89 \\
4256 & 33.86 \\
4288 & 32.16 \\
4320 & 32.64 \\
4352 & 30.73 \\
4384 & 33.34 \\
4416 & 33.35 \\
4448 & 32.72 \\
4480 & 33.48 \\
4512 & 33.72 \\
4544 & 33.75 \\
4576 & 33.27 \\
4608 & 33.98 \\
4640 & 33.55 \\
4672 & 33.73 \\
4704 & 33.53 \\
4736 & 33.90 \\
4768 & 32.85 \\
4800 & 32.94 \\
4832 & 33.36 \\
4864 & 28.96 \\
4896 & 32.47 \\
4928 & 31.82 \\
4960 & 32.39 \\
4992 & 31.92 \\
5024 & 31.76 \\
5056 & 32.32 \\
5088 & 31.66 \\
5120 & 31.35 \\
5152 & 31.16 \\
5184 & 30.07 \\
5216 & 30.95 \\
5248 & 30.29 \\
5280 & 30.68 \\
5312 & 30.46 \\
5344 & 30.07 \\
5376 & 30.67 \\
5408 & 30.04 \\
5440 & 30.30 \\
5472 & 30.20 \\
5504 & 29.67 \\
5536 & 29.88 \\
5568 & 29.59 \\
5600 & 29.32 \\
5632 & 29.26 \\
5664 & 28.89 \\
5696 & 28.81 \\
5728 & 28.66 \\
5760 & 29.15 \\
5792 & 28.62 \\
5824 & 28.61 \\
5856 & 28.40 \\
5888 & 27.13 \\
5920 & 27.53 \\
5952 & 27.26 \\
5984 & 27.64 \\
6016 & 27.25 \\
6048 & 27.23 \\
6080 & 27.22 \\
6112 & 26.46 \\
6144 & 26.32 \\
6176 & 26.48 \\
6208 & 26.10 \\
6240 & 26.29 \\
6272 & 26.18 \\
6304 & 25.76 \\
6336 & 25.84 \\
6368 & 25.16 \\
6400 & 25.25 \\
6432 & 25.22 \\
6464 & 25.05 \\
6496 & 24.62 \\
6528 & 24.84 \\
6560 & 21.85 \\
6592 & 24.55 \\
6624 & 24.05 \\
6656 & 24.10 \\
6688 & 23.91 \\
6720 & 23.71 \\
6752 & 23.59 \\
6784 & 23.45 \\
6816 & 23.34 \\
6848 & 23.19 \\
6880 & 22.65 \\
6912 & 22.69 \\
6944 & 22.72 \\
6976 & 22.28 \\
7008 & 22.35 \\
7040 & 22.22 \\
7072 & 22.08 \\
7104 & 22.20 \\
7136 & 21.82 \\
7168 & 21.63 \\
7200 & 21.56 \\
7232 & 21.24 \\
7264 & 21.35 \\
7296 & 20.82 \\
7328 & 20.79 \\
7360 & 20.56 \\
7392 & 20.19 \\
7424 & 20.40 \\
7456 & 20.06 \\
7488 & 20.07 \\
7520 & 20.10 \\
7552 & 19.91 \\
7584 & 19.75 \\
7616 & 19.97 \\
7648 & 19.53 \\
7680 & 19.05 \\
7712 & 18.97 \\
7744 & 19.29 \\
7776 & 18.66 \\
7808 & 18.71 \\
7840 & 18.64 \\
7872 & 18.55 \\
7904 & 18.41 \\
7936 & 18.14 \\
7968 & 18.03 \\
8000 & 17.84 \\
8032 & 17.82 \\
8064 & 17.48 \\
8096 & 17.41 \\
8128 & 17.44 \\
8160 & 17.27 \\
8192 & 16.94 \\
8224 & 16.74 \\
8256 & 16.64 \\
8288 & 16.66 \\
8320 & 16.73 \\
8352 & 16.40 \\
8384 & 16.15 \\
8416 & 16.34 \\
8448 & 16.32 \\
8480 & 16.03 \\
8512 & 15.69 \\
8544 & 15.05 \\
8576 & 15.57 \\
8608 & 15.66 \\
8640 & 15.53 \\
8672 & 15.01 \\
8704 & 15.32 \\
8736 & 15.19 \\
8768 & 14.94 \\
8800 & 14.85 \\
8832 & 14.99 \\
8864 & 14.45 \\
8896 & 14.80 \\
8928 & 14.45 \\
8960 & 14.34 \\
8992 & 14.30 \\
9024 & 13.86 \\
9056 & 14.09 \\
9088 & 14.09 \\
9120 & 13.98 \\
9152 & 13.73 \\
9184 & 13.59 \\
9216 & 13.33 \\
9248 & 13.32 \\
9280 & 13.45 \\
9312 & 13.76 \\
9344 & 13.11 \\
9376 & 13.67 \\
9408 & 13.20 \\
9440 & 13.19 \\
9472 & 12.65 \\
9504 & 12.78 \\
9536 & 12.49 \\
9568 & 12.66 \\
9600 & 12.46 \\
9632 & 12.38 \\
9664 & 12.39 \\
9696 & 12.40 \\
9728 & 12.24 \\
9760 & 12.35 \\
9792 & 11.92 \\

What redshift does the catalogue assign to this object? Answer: 0.00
